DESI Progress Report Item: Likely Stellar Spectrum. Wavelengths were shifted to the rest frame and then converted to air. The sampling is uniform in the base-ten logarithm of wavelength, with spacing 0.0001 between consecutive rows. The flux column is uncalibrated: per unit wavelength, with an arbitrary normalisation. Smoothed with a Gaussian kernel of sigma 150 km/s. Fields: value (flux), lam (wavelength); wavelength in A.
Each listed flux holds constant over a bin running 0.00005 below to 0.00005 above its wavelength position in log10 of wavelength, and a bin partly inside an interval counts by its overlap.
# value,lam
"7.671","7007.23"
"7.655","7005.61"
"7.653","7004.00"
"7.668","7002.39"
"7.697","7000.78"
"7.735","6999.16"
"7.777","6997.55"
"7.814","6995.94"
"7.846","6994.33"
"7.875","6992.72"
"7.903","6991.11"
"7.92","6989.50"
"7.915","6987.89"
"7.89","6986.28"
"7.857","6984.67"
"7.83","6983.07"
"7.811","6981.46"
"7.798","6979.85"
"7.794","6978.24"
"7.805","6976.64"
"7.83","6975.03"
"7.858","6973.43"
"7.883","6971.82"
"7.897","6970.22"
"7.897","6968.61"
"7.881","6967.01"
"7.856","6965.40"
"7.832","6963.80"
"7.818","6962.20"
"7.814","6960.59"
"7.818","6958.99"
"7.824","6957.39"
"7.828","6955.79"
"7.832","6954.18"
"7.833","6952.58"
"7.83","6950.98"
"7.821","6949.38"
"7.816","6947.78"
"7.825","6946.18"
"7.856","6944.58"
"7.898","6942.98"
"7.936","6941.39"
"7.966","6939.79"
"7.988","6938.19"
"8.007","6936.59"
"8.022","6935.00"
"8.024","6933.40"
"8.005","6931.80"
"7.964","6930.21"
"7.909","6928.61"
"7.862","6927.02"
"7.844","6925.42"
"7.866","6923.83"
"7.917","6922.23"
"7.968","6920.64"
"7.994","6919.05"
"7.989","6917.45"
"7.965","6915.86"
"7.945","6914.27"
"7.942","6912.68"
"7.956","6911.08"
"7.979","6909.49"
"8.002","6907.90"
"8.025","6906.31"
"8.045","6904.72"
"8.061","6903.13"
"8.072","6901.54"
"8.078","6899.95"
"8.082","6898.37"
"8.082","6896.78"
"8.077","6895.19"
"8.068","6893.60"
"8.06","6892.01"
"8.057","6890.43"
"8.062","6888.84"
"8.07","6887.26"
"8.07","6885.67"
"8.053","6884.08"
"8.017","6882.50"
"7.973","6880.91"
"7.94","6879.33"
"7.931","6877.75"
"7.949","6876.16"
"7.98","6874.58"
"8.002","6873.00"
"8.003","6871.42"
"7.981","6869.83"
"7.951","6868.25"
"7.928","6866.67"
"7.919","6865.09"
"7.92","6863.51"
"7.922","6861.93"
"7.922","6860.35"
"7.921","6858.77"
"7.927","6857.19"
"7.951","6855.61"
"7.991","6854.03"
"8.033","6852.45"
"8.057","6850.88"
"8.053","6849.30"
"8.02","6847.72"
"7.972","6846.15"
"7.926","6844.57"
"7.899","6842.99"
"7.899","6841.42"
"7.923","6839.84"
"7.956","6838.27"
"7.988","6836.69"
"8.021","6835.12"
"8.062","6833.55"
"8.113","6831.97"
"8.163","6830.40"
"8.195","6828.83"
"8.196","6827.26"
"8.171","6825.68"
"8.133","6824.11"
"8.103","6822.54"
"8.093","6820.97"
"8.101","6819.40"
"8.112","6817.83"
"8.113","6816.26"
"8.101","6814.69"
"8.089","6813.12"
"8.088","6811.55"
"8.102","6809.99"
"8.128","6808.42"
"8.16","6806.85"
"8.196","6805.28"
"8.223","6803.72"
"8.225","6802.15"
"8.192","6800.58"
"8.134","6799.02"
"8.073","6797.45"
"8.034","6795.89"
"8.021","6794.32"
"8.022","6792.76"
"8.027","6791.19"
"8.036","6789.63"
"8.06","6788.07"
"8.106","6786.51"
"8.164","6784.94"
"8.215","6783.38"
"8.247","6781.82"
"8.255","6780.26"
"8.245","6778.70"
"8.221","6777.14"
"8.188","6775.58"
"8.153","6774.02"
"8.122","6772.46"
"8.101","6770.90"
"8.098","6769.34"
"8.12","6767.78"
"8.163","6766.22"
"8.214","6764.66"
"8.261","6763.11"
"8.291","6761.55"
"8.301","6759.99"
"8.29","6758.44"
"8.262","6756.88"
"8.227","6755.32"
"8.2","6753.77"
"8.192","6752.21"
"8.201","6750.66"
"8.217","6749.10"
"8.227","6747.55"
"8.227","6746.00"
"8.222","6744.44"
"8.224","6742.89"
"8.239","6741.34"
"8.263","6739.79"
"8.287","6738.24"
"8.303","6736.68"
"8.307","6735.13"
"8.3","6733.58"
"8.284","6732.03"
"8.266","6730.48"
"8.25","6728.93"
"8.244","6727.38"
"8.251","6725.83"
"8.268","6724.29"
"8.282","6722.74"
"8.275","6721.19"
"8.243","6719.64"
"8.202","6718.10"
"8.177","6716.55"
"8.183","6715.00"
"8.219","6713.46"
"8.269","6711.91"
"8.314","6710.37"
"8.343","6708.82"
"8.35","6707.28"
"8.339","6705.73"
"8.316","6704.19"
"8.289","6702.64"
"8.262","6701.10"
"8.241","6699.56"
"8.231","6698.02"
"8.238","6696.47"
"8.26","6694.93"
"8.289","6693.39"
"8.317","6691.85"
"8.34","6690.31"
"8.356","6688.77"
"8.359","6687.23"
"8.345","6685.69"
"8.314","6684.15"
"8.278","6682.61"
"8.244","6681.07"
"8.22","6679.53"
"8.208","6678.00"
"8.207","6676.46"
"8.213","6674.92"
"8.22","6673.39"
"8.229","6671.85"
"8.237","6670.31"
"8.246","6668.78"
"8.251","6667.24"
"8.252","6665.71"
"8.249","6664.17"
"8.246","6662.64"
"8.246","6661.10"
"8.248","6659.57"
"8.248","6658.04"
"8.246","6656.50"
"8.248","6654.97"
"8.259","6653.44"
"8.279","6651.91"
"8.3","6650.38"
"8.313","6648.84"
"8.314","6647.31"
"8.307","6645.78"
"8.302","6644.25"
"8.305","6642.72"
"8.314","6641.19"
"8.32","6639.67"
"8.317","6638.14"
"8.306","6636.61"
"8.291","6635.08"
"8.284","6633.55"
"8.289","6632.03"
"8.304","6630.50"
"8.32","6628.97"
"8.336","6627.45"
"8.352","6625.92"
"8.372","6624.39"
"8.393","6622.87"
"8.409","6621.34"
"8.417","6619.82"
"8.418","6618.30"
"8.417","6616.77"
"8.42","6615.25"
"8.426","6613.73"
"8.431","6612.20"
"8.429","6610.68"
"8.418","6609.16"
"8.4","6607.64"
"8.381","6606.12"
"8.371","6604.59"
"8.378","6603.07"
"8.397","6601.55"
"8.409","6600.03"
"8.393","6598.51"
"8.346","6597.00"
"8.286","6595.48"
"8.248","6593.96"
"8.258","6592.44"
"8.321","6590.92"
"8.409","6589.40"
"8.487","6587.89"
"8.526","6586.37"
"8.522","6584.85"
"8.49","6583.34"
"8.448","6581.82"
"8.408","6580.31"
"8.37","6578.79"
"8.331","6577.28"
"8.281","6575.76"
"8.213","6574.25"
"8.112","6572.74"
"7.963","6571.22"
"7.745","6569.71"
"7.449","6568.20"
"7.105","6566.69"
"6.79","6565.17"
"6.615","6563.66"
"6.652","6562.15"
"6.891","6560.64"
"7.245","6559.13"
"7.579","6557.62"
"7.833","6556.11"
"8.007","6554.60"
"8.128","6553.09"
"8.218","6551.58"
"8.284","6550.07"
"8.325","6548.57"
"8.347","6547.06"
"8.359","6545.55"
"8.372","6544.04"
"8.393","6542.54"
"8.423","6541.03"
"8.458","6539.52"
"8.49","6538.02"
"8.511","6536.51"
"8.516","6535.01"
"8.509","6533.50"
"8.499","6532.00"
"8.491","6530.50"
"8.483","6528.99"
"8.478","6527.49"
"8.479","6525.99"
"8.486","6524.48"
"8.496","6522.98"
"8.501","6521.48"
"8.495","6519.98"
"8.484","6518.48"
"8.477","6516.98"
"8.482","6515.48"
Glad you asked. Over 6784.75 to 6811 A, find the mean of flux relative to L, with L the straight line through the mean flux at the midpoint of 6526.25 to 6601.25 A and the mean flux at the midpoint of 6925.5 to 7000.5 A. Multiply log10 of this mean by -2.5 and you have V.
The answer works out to -0.02 mag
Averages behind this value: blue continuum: 8.13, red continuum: 7.87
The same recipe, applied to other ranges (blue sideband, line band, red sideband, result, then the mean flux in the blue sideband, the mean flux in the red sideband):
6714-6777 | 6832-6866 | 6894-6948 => 0.015 mag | 8.23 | 7.97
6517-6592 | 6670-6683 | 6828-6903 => -0.018 mag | 8.15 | 8.01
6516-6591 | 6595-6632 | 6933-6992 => -0.036 mag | 8.15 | 7.87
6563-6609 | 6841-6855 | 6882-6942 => 0.006 mag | 8.16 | 8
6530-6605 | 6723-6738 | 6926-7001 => -0.034 mag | 8.12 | 7.87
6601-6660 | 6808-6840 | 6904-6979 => -0.004 mag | 8.34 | 7.9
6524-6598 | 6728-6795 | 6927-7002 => -0.027 mag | 8.13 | 7.86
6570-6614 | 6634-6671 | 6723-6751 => 0.005 mag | 8.35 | 8.26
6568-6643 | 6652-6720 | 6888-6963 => -0.004 mag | 8.33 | 7.95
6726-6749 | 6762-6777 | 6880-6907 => 0.007 mag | 8.26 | 8.06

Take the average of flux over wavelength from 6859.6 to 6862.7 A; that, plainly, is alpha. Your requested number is 7.92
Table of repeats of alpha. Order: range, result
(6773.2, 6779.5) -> 8.2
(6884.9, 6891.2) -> 8.06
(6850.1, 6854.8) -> 8.04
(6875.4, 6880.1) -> 7.94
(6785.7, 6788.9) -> 8.08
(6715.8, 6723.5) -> 8.23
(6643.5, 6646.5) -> 8.3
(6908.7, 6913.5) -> 7.95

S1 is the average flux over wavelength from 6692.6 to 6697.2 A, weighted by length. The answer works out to 8.27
